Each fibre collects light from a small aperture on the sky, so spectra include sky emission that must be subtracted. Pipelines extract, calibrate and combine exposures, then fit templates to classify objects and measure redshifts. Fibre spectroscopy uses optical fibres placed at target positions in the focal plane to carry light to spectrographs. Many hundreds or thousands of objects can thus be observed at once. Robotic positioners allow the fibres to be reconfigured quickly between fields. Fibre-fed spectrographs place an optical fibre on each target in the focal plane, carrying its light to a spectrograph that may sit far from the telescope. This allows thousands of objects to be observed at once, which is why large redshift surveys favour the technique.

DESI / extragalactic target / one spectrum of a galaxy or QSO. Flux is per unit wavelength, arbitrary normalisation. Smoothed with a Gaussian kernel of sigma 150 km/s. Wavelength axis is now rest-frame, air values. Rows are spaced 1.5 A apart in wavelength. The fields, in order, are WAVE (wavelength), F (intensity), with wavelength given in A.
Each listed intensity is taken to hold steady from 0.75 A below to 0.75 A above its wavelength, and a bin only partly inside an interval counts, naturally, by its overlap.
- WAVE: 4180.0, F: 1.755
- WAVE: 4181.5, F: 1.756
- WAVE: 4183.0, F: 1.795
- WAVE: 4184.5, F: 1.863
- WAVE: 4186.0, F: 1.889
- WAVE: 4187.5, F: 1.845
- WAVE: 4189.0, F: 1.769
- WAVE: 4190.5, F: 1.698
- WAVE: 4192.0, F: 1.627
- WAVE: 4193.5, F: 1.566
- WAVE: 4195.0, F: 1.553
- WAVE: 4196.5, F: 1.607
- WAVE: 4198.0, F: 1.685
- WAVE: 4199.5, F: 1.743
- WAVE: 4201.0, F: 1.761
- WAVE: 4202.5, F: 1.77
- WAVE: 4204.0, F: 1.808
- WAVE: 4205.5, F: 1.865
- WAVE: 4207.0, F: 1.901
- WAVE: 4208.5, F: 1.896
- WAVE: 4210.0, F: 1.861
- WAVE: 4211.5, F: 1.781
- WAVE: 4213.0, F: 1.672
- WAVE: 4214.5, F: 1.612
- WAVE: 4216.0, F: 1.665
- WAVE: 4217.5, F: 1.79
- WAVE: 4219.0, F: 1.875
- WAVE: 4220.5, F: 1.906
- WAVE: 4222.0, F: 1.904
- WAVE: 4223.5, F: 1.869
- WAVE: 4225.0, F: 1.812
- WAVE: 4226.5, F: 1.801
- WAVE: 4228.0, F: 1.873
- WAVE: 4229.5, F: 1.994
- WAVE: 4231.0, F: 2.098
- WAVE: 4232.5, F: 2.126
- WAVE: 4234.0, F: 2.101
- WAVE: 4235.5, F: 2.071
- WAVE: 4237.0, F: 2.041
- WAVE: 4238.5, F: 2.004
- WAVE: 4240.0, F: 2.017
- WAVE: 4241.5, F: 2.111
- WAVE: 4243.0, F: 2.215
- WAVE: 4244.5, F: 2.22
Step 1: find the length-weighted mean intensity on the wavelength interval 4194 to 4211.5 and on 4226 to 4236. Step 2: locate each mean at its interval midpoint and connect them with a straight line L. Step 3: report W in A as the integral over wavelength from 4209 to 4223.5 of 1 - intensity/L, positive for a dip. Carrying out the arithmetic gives 0.7 A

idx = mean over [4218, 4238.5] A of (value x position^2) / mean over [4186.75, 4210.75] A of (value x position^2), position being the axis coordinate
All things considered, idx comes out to 1.1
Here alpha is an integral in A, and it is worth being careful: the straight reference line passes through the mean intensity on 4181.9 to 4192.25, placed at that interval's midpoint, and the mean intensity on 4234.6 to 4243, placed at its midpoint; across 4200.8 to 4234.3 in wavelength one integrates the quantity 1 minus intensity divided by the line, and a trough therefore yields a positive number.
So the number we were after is 1.6 A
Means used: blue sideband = 1.79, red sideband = 2.06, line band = 1.86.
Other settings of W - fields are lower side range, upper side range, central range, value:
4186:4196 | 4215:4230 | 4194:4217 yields 0.2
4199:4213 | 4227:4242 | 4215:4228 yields 0.7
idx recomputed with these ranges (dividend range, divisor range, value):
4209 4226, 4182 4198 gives 1.06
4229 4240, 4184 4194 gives 1.20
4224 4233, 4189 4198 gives 1.21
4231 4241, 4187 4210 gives 1.21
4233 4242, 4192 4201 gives 1.28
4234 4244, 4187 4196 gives 1.28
